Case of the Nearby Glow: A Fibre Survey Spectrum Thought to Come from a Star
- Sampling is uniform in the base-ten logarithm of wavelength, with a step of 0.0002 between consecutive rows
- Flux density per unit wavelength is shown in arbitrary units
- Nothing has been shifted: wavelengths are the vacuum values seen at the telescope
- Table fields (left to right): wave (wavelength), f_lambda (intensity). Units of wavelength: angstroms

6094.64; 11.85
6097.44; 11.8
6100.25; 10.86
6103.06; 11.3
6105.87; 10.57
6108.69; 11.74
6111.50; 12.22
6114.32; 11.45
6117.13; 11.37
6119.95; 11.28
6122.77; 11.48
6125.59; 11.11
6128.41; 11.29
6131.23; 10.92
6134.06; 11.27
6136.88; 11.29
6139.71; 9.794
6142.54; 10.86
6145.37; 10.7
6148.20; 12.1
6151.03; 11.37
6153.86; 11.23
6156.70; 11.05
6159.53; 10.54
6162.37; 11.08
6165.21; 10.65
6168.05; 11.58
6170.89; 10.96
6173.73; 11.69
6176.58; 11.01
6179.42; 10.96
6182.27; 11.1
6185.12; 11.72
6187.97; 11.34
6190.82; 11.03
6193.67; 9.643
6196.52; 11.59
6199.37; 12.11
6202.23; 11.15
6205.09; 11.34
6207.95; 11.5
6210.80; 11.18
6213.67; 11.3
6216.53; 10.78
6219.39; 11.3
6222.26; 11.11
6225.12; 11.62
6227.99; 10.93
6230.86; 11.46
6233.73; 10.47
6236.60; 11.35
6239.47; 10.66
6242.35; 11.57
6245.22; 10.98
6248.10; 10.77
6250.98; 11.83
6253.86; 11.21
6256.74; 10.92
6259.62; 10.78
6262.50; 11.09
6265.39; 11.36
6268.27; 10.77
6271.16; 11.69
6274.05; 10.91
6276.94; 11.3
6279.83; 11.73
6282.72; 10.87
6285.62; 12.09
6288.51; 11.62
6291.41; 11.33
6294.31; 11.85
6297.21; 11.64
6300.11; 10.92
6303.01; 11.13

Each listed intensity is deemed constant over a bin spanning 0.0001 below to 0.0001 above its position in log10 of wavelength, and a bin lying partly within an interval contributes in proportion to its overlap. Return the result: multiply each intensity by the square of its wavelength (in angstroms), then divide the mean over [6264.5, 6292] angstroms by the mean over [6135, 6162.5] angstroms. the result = 1.08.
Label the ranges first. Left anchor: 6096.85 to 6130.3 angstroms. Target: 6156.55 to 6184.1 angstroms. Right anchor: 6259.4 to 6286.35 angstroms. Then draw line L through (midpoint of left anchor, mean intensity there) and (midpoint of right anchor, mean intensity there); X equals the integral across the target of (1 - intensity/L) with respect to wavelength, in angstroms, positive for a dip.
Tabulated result 0.6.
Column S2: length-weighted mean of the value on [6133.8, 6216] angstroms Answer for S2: 11.1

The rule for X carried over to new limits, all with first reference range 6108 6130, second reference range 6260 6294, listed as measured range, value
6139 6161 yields 0.9 angstroms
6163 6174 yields 0.3 angstroms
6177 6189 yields 0.2 angstroms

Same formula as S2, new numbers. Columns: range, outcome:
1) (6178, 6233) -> 11.2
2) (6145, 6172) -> 11.1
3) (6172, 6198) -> 11.1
